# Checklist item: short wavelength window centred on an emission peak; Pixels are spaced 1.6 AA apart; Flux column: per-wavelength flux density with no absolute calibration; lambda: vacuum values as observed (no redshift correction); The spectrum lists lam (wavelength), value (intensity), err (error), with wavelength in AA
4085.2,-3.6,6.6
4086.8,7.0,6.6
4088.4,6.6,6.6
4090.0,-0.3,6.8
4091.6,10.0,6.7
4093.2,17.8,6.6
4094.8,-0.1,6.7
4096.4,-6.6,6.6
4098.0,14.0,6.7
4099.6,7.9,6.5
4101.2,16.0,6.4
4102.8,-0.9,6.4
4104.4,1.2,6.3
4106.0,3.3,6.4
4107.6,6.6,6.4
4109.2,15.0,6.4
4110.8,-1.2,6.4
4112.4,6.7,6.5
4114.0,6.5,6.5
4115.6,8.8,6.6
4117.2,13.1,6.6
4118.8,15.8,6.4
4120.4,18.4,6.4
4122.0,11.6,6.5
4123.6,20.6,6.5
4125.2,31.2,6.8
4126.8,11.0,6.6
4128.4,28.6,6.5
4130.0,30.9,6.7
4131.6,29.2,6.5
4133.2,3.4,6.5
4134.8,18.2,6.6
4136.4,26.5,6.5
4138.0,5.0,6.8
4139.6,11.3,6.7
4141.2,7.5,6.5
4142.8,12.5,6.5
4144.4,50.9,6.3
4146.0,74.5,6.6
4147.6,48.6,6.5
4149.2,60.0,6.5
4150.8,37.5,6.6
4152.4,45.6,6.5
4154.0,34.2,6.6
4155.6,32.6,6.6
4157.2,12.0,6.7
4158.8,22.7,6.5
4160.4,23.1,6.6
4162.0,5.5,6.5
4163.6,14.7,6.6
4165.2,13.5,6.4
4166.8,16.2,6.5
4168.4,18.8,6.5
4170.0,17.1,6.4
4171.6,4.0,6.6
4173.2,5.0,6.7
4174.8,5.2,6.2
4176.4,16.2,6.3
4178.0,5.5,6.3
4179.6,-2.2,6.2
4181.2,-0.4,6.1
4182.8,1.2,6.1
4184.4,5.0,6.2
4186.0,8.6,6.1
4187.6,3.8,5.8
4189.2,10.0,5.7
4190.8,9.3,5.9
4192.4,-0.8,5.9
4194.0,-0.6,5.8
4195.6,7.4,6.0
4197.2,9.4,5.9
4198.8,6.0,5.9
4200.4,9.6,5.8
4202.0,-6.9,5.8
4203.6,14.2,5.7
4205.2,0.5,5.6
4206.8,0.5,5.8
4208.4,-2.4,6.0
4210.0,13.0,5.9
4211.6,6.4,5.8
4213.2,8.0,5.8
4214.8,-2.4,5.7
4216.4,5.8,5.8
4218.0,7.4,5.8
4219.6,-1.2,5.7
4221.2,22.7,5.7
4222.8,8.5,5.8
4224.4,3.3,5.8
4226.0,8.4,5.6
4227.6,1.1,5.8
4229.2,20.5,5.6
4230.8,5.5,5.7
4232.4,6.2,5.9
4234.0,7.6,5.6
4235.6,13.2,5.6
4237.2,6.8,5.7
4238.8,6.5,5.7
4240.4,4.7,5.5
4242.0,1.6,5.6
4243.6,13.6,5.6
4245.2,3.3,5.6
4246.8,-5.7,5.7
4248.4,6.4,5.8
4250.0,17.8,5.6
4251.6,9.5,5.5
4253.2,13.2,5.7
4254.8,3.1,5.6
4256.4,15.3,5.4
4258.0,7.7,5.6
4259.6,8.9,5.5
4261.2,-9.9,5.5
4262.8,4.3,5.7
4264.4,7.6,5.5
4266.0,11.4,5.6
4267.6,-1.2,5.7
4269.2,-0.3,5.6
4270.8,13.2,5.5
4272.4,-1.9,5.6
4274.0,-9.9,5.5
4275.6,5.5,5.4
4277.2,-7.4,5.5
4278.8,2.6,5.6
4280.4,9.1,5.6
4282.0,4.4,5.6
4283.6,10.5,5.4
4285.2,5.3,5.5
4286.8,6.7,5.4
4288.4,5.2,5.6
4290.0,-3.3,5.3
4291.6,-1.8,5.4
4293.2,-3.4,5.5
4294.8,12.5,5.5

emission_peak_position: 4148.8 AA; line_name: Lyman alpha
